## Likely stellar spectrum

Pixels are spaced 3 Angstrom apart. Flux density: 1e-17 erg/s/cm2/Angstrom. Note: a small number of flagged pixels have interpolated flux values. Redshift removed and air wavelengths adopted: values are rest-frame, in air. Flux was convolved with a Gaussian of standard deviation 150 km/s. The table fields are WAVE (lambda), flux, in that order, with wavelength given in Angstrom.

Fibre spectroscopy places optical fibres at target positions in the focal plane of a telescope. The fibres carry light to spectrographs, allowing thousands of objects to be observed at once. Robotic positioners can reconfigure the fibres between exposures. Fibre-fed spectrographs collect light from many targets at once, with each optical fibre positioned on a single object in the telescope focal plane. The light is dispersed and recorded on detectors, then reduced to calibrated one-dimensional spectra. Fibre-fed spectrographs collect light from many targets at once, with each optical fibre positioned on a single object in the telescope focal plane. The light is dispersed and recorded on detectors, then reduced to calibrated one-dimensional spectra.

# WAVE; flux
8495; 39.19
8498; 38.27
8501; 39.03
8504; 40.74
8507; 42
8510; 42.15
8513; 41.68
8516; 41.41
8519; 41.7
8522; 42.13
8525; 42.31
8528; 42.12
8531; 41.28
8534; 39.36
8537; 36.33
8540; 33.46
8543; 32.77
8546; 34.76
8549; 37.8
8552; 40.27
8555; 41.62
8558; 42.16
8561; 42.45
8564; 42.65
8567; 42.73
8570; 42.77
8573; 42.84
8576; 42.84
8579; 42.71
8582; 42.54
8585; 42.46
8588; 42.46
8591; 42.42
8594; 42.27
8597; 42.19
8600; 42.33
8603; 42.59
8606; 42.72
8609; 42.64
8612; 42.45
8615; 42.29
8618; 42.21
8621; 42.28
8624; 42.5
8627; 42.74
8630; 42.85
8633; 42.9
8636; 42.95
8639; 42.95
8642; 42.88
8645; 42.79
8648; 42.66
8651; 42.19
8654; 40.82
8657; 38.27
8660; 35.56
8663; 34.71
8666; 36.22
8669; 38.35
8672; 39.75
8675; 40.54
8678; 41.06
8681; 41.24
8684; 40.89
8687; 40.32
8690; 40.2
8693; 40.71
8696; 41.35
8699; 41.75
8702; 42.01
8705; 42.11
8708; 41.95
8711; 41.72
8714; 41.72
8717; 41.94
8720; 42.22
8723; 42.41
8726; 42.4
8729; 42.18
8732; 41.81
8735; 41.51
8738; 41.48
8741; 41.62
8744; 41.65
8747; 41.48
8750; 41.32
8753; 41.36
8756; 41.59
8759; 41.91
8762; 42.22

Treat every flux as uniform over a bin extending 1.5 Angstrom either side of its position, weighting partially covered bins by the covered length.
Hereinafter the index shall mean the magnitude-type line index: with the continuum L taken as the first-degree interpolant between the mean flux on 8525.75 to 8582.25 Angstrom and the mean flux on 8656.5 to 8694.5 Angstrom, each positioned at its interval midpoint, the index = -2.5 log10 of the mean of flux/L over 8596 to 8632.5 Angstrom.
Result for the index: -0.08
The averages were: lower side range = 40.2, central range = 42.5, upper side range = 39.1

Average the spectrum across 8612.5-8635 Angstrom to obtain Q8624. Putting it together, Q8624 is 42.5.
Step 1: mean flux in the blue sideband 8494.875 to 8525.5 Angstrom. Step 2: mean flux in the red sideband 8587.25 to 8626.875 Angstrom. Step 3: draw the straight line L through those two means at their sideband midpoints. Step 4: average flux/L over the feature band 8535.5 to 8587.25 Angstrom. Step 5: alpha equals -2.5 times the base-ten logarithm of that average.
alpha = 0.04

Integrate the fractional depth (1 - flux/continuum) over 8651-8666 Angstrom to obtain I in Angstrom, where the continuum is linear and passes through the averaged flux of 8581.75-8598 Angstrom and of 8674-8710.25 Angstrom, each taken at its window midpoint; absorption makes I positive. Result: 1.4 Angstrom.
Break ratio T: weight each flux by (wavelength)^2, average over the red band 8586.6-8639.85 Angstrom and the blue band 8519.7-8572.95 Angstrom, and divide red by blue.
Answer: 1.1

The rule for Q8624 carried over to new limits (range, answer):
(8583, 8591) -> 42.5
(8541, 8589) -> 40.9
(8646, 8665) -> 39.1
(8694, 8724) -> 41.9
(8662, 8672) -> 37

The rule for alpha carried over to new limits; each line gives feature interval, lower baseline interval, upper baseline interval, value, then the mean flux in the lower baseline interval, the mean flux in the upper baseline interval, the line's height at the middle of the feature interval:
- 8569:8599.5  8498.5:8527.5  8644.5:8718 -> -0.041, 41.4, 40.4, 41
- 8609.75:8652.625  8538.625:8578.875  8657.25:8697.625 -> -0.080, 40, 39.3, 39.6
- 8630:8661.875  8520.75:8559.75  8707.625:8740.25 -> -0.019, 39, 41.9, 40.7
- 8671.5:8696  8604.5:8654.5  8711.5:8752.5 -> 0.039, 42.6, 41.8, 42.2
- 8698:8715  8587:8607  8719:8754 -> 0.001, 42.4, 41.8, 41.9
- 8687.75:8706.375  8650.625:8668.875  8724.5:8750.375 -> -0.044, 37.7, 41.7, 39.7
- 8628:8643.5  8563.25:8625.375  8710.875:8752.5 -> -0.015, 42.5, 41.8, 42.3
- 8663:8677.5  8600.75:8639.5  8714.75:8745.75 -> 0.103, 42.6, 41.9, 42.3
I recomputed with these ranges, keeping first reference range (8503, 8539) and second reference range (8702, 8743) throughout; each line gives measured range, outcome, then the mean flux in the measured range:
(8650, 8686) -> 2.2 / 39.1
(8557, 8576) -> -0.7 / 42.6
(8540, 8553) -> 1.6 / 35.9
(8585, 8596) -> -0.3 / 42.4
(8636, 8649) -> -0.4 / 42.8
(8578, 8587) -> -0.3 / 42.6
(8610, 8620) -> -0.2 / 42.3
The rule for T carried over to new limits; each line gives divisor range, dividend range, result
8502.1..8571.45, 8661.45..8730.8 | 1.05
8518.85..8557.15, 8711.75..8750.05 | 1.13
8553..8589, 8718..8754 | 1.02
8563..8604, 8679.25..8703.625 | 0.99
